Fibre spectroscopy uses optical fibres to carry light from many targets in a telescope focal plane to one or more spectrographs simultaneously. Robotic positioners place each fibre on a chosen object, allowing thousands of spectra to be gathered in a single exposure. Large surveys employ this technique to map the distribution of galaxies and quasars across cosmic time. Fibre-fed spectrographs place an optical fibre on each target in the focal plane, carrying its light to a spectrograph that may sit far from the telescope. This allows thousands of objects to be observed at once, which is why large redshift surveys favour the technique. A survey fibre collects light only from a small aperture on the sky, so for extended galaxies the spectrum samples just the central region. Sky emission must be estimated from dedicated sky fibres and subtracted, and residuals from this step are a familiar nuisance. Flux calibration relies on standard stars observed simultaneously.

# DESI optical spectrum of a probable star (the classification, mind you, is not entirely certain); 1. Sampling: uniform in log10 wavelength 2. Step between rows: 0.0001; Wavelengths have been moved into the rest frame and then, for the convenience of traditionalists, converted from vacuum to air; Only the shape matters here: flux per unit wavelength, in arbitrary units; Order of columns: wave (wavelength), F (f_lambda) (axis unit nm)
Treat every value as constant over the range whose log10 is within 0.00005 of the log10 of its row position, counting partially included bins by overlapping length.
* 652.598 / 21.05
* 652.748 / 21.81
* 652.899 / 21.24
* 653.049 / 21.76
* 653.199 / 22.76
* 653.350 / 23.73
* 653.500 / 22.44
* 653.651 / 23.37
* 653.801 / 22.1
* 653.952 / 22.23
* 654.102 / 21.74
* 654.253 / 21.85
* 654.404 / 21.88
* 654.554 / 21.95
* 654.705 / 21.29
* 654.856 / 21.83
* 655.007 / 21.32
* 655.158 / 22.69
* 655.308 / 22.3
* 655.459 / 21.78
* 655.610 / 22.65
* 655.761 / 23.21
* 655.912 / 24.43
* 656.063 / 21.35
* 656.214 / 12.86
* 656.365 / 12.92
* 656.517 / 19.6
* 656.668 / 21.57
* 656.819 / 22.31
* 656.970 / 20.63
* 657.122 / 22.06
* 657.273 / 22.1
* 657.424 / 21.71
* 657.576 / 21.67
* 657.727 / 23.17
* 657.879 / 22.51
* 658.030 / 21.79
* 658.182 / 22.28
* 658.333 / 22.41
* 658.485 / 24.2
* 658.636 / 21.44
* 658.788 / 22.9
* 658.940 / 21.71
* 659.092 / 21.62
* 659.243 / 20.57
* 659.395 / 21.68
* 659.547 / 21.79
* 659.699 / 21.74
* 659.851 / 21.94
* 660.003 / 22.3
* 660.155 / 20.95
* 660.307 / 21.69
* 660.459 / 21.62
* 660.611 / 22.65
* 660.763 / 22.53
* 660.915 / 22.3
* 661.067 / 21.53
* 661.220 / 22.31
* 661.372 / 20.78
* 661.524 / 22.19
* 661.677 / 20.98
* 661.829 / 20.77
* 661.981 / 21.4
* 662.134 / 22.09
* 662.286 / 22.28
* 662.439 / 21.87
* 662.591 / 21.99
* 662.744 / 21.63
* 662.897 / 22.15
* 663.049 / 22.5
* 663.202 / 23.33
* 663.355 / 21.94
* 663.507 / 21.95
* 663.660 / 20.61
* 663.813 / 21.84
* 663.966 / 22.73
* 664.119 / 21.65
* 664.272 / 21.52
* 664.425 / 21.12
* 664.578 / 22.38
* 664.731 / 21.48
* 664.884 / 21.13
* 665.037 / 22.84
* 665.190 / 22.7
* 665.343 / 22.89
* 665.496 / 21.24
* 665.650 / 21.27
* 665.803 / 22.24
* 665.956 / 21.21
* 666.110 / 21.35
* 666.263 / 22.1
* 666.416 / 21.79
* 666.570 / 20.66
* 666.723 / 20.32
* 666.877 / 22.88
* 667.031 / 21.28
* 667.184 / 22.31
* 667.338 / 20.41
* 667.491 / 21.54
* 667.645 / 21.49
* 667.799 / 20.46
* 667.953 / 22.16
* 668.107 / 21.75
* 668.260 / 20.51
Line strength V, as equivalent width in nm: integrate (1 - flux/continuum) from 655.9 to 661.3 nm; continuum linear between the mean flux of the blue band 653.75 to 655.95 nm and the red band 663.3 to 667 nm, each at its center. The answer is 0.14 nm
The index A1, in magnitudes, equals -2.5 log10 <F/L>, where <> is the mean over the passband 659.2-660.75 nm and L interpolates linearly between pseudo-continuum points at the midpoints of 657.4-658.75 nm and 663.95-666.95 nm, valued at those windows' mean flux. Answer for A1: 0.02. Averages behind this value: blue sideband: 22.4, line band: 21.7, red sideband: 21.8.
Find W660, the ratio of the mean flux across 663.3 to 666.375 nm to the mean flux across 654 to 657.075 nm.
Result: 1.04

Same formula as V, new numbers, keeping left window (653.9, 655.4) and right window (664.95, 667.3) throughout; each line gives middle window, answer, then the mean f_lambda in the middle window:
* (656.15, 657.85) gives 0.13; 20.2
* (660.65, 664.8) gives -0.01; 21.9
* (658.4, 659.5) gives -0.01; 22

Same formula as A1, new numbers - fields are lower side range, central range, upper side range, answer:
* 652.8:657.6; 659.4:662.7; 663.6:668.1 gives -0.011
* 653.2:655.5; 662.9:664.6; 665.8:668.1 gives -0.016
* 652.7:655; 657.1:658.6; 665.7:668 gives -0.024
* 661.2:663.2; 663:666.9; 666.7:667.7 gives -0.008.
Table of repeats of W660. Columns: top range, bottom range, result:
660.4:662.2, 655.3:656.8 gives 1.07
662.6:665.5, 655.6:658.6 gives 1.04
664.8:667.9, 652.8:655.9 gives 0.97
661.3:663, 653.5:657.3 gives 1.02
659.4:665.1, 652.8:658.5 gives 1.01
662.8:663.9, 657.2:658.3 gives 0.99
